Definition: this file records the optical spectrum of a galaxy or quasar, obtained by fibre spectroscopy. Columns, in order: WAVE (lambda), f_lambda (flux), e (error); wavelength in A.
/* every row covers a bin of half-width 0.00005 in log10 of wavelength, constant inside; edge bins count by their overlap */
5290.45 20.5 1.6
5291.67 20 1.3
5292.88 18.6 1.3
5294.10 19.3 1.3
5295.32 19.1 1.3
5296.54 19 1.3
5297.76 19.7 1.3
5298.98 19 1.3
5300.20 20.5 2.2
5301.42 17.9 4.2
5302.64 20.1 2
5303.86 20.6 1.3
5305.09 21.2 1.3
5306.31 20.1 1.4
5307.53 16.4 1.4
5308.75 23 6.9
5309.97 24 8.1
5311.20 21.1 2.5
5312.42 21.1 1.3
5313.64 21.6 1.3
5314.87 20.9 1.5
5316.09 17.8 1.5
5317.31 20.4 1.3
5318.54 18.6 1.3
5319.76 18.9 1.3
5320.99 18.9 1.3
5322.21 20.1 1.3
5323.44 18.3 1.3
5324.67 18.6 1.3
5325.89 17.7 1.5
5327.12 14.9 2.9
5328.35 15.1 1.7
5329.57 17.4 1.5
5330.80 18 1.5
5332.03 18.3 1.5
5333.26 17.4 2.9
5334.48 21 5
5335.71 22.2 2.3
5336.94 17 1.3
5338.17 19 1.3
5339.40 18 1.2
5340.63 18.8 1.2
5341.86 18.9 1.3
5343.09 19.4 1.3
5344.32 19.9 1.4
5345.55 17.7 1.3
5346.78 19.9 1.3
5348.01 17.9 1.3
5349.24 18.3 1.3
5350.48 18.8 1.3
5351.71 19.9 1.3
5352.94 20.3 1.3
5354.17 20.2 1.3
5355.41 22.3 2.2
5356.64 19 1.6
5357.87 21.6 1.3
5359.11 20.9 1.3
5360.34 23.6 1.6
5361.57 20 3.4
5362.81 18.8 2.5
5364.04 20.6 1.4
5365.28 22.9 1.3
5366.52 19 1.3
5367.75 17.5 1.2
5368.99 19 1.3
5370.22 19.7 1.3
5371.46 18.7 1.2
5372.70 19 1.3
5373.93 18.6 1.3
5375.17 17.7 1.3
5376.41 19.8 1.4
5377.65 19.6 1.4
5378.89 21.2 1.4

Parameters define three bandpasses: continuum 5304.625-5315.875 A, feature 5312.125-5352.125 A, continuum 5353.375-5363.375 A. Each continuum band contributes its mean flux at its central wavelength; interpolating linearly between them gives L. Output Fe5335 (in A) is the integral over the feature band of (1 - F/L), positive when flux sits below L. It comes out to 4.0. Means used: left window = 20.9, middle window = 18.8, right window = 20.8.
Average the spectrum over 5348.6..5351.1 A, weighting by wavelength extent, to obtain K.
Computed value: 18.5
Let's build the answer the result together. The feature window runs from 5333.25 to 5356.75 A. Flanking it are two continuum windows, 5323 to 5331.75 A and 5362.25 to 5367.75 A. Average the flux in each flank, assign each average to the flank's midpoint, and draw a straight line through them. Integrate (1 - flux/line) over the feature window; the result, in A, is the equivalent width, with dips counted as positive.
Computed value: -1.1 A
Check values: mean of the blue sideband 17.2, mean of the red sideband 20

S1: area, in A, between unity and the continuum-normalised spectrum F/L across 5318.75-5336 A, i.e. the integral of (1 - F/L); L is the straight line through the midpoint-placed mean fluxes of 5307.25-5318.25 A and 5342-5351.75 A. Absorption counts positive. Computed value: 1.5 A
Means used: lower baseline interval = 20.8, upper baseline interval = 18.9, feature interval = 18.3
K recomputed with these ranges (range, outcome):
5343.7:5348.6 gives 18.9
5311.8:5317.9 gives 20.4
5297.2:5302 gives 19.3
